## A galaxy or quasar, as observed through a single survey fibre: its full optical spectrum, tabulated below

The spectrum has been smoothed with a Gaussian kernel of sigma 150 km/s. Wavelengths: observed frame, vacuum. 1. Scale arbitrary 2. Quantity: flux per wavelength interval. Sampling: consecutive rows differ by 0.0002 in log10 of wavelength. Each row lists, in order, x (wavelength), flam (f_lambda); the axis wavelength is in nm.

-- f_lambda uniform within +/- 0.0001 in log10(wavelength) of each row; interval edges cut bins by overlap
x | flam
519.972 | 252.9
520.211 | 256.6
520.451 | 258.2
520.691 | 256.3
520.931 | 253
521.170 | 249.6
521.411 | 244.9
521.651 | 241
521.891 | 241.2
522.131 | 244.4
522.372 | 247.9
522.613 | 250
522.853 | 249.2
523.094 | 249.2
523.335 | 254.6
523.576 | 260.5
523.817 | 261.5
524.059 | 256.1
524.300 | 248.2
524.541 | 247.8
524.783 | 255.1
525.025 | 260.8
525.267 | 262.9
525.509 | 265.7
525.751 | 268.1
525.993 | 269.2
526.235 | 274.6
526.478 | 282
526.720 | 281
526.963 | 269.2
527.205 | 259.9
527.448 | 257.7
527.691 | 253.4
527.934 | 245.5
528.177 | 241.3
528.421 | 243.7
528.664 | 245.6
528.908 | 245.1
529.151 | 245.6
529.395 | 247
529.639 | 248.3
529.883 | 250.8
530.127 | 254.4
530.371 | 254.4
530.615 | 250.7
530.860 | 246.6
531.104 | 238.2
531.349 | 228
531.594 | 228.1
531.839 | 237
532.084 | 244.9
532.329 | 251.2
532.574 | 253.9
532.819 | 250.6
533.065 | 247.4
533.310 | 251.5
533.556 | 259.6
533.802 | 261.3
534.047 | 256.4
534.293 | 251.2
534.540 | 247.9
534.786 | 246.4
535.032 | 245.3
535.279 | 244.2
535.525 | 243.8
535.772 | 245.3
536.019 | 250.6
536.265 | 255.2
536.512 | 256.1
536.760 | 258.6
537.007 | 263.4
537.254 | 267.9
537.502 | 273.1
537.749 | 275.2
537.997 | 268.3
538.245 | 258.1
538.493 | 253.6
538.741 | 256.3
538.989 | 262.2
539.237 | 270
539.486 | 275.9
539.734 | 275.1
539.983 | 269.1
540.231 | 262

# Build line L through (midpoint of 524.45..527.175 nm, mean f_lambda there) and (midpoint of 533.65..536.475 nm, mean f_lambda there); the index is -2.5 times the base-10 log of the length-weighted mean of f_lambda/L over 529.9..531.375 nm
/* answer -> 0.05 mag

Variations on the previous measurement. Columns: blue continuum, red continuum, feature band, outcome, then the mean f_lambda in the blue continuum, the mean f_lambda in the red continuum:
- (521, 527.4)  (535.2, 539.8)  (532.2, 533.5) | 0.035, 258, 261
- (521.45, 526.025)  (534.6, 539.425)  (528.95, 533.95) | 0.037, 254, 258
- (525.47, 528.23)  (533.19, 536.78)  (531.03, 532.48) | 0.081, 265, 251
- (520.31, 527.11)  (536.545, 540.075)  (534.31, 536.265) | 0.072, 257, 266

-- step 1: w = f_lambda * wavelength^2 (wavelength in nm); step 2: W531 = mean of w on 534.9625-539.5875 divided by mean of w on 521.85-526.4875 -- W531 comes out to 1.1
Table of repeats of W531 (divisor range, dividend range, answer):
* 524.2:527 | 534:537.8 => 1.00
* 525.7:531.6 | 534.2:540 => 1.05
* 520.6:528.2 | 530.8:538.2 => 1.02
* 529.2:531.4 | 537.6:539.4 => 1.10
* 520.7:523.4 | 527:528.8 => 1.03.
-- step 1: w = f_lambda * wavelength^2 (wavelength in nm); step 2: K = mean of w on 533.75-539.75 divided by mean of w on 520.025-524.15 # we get 1.1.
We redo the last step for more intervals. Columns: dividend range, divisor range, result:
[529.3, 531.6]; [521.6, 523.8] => 1.01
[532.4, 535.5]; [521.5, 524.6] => 1.05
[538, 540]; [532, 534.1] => 1.07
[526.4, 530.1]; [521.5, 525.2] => 1.03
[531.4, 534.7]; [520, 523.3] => 1.04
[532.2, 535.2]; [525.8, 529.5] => 1.00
